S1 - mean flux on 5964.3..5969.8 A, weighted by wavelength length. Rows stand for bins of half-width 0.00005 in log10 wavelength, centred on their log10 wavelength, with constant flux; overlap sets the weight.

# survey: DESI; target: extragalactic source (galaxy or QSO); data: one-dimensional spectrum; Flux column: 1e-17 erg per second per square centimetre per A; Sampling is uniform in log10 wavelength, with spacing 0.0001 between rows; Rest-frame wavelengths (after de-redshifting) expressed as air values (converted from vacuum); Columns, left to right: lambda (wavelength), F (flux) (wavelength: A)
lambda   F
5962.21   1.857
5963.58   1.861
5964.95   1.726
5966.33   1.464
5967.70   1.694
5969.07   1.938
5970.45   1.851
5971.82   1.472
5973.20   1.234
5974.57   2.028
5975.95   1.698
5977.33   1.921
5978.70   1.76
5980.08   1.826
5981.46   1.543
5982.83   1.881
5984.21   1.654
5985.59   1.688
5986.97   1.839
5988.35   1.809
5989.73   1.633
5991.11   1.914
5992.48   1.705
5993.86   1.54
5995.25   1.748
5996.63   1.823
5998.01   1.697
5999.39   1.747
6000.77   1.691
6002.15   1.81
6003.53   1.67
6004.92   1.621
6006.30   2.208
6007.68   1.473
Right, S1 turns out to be 1.71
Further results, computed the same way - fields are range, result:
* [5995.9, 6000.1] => 1.76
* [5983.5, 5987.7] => 1.73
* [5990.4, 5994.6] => 1.72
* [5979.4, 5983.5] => 1.75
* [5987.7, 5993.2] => 1.77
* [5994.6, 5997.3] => 1.79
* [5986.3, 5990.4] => 1.76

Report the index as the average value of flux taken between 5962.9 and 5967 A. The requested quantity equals 1.68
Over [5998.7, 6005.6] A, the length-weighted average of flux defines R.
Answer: 1.71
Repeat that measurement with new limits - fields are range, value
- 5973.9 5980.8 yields 1.84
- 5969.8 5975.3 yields 1.65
